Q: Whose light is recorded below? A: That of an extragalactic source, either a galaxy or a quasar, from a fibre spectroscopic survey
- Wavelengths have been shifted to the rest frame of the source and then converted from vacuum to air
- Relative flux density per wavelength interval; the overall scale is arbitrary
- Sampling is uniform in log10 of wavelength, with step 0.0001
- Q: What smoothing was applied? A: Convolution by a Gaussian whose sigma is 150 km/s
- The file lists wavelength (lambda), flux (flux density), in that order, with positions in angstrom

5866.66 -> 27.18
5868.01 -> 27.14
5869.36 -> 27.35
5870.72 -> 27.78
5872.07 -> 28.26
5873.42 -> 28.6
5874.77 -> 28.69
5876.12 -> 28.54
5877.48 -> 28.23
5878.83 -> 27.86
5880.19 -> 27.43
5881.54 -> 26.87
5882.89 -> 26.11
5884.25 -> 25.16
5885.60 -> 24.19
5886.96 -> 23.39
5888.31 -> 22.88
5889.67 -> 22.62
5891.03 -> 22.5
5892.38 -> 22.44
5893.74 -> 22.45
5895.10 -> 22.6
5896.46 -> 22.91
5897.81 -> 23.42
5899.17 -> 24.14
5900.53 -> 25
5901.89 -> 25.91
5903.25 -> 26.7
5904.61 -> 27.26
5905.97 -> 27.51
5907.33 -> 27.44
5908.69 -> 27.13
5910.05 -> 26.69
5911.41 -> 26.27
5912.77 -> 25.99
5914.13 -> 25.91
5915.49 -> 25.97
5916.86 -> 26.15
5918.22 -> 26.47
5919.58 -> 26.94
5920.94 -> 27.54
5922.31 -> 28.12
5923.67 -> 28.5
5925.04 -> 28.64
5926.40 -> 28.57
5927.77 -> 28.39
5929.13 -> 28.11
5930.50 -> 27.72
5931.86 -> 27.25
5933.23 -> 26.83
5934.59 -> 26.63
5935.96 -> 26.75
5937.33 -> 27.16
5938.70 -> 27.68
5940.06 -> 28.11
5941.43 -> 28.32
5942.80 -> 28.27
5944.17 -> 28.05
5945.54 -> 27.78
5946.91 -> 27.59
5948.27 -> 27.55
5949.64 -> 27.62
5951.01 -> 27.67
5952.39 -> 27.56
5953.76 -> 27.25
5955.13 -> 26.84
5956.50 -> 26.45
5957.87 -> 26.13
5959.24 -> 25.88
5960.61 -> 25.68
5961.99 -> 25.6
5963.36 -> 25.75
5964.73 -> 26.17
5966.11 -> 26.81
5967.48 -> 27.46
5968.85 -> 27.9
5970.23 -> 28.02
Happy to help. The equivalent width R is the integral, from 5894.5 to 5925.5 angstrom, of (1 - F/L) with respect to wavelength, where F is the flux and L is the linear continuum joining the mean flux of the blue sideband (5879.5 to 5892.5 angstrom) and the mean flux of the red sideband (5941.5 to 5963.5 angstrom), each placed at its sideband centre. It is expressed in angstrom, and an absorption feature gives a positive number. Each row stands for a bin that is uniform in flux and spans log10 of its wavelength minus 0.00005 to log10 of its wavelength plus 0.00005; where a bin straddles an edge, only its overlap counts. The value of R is -1.0 angstrom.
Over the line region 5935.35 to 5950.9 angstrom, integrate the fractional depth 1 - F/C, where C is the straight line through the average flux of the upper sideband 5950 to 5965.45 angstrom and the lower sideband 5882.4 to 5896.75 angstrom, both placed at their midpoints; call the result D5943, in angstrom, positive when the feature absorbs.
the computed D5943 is -1.2 angstrom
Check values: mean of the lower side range 23.3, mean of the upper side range 26.5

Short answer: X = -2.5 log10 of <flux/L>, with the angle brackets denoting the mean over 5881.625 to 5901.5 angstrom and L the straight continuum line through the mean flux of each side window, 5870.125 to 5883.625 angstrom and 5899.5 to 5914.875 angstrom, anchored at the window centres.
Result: 0.15 mag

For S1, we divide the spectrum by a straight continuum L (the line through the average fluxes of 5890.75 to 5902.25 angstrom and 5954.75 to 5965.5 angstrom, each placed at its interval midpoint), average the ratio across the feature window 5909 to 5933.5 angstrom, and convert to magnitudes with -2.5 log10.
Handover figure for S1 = -0.116 mag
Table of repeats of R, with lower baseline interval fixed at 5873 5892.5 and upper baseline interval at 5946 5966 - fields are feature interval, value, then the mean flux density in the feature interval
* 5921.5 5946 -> -1.3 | 27.8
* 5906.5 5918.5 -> -0.1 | 26.5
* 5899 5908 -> -0.1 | 26.4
